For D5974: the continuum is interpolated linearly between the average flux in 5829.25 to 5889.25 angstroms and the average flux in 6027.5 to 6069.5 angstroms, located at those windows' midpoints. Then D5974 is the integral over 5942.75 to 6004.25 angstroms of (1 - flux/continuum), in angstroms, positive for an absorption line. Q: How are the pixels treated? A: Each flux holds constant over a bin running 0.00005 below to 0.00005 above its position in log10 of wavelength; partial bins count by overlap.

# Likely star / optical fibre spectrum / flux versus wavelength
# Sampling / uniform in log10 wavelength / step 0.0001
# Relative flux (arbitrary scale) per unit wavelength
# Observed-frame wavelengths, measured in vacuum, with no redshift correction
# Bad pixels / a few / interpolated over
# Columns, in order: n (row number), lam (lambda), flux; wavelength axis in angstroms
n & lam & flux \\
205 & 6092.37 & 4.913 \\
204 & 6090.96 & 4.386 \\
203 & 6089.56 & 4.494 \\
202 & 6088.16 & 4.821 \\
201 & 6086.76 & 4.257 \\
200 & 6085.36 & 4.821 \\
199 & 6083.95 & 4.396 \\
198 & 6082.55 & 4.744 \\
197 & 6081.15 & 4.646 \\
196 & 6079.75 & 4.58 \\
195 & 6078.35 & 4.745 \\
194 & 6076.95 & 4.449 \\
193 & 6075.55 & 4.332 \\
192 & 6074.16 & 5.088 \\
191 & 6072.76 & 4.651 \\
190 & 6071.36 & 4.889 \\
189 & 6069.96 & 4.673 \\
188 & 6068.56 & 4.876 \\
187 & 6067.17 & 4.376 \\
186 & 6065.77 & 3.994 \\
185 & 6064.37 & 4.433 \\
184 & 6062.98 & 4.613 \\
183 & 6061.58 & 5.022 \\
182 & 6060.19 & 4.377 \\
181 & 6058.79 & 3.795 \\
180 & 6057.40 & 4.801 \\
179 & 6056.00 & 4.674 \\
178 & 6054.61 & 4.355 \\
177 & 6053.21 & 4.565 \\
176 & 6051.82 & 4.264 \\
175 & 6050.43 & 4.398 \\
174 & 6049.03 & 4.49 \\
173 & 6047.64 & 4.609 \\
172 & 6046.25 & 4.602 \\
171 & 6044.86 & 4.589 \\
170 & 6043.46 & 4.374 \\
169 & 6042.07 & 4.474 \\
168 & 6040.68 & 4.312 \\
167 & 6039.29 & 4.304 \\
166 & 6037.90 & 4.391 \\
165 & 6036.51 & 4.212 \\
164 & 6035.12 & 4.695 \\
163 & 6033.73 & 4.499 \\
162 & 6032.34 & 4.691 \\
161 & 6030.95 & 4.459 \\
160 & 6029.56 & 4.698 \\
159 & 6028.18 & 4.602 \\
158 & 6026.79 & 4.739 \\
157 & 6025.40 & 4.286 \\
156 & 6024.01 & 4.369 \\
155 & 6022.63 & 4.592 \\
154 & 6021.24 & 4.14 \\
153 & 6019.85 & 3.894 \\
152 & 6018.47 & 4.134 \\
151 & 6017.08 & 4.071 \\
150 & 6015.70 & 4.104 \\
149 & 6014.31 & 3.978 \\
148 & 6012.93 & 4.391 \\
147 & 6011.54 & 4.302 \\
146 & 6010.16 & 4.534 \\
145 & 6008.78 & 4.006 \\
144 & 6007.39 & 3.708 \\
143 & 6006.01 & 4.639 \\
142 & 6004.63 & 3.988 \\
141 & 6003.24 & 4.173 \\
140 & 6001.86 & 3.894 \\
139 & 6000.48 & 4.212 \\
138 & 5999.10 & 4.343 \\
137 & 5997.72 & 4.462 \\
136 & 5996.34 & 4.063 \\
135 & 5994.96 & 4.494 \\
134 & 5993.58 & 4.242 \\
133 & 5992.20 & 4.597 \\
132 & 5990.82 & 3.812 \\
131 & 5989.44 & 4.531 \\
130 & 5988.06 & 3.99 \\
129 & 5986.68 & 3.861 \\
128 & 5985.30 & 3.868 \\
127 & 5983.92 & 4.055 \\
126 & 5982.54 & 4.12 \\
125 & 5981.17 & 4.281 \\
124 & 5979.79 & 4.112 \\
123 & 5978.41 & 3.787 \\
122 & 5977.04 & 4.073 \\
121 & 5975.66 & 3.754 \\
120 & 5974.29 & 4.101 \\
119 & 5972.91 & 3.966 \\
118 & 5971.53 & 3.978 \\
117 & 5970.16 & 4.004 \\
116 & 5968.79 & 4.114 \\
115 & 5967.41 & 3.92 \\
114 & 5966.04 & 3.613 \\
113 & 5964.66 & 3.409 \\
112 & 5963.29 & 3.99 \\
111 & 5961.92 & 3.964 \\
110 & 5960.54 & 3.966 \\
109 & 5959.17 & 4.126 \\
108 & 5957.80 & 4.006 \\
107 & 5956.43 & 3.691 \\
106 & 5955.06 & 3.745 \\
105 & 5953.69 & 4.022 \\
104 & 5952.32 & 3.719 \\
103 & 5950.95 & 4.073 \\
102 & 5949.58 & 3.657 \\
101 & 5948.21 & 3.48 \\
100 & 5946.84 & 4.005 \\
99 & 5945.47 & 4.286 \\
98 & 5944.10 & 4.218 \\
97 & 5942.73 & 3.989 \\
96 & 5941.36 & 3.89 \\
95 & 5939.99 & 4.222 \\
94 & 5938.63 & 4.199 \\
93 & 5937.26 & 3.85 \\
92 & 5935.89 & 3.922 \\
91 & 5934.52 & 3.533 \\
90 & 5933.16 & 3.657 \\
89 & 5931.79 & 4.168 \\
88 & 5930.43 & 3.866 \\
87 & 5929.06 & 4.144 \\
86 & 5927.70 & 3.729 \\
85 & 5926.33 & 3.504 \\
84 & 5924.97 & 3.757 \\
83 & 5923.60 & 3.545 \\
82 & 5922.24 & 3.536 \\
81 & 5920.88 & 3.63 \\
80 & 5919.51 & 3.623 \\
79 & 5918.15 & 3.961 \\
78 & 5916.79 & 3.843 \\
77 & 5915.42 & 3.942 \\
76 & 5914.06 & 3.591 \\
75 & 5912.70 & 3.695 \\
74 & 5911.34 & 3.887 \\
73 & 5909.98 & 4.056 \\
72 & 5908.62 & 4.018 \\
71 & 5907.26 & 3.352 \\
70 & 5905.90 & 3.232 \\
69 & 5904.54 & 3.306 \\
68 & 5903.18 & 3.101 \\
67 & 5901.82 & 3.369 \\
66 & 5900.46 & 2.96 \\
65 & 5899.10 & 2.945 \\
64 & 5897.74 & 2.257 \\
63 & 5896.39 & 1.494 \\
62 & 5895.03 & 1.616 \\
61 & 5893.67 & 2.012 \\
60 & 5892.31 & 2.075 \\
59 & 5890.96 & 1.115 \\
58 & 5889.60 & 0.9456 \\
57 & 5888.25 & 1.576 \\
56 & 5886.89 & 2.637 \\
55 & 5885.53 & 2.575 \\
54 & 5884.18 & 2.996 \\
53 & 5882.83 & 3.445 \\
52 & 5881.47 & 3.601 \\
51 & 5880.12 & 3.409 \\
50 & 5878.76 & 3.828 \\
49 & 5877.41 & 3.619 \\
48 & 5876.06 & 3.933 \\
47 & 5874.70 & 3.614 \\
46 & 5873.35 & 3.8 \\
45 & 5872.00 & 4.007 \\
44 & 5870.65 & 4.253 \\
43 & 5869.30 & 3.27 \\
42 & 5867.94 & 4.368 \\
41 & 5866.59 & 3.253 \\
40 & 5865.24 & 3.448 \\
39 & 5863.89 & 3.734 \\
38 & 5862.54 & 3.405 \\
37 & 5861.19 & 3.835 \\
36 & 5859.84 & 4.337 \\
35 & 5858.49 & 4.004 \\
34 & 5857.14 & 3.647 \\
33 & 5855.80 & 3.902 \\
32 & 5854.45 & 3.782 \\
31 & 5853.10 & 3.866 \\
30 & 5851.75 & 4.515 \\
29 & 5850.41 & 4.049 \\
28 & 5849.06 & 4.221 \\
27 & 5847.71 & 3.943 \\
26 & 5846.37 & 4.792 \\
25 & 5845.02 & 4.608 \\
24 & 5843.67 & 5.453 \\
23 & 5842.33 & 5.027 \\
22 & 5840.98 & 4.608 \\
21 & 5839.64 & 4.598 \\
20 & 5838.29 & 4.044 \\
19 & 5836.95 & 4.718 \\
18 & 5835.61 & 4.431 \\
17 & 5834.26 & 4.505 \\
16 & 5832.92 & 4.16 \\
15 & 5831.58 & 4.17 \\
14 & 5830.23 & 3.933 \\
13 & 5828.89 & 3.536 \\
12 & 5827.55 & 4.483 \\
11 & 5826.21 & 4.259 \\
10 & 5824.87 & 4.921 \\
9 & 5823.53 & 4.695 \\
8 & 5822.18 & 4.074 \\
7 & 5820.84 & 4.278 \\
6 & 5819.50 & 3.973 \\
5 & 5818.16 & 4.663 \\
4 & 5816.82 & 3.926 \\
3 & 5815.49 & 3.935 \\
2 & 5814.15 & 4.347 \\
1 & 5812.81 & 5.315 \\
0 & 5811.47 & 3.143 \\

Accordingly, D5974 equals 3.4 angstroms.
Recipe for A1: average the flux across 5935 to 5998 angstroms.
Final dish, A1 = 4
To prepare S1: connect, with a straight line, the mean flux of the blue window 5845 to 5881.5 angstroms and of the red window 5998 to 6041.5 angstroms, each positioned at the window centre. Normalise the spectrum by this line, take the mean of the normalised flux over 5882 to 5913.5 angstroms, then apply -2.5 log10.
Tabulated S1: 0.41 mag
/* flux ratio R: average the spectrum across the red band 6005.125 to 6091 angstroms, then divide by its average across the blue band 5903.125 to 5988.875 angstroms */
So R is 1.16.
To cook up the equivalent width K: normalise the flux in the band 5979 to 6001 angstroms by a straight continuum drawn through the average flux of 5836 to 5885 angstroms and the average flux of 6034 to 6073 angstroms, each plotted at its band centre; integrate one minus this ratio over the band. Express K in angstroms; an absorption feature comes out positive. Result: 0.7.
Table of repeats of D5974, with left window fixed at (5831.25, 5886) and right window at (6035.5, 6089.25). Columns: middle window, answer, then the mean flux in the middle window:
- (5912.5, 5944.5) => 2.7 angstroms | 3.83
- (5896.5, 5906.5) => 2.9 angstroms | 2.94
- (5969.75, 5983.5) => 0.9 angstroms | 4.02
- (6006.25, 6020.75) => 0.9 angstroms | 4.13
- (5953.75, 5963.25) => 0.7 angstroms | 3.93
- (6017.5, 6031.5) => 0.1 angstroms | 4.38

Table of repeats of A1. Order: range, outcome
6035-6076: 4.51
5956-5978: 3.92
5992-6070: 4.38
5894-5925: 3.31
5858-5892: 3.3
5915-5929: 3.72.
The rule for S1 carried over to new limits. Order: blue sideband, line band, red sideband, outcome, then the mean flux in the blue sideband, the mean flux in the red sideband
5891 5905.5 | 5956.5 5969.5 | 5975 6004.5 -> -0.07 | 2.47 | 4.13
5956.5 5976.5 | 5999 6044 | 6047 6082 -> -0.01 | 3.92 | 4.55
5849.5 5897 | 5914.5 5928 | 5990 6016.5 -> -0.03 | 3.26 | 4.21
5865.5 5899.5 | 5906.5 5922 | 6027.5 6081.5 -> -0.18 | 2.91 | 4.53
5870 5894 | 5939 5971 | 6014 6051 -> -0.07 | 2.98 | 4.4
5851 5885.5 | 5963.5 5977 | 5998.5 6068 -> 0.06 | 3.73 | 4.37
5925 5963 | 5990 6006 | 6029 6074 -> 0.00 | 3.91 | 4.51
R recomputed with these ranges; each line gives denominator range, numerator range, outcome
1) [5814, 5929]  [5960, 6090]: 1.17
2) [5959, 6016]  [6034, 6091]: 1.11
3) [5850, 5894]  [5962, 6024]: 1.22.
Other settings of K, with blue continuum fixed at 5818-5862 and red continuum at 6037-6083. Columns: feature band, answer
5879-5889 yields 3.3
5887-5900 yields 7.5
